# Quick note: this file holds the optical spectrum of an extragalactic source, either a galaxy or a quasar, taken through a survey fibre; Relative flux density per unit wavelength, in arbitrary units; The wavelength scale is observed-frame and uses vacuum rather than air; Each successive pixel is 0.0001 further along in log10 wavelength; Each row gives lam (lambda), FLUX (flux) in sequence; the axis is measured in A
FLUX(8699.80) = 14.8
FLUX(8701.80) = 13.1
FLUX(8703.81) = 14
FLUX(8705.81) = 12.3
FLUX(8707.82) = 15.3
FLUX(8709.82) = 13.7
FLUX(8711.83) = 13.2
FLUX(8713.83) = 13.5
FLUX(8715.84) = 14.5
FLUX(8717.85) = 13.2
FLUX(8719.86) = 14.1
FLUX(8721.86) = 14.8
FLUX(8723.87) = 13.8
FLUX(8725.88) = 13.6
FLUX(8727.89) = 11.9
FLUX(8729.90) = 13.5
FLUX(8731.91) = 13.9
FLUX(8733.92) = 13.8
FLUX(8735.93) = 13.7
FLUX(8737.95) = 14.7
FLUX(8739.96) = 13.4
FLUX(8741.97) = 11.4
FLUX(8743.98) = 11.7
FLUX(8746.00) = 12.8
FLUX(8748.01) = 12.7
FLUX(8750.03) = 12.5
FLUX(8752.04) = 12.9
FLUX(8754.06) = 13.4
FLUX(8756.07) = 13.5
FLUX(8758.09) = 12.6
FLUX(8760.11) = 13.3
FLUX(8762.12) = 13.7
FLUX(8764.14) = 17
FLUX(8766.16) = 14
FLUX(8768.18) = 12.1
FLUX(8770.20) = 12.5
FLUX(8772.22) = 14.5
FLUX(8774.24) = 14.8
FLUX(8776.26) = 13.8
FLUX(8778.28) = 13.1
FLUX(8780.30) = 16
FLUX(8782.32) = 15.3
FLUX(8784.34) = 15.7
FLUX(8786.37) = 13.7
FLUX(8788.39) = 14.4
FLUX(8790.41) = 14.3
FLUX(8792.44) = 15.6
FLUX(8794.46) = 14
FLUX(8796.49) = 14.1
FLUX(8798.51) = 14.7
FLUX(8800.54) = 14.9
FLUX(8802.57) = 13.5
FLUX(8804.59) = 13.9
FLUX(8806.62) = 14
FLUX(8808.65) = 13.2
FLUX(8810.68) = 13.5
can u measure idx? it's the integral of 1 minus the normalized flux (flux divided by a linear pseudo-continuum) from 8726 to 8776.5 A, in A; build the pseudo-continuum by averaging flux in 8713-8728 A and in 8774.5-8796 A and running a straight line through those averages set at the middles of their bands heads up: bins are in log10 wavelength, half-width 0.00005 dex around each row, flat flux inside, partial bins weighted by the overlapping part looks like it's 2.9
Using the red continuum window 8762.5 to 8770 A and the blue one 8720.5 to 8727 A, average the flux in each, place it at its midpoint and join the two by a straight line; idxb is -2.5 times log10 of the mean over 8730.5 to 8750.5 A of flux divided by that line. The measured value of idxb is 0.08 mag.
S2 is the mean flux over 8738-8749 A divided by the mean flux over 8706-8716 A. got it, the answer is 0.91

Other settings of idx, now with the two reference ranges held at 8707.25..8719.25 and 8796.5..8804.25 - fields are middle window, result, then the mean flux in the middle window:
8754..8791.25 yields 0.14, 14.1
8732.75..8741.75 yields 0.19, 13.7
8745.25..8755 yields 0.82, 12.9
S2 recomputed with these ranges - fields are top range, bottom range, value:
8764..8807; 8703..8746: 1.06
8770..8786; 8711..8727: 1.05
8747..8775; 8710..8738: 0.99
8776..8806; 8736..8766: 1.09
